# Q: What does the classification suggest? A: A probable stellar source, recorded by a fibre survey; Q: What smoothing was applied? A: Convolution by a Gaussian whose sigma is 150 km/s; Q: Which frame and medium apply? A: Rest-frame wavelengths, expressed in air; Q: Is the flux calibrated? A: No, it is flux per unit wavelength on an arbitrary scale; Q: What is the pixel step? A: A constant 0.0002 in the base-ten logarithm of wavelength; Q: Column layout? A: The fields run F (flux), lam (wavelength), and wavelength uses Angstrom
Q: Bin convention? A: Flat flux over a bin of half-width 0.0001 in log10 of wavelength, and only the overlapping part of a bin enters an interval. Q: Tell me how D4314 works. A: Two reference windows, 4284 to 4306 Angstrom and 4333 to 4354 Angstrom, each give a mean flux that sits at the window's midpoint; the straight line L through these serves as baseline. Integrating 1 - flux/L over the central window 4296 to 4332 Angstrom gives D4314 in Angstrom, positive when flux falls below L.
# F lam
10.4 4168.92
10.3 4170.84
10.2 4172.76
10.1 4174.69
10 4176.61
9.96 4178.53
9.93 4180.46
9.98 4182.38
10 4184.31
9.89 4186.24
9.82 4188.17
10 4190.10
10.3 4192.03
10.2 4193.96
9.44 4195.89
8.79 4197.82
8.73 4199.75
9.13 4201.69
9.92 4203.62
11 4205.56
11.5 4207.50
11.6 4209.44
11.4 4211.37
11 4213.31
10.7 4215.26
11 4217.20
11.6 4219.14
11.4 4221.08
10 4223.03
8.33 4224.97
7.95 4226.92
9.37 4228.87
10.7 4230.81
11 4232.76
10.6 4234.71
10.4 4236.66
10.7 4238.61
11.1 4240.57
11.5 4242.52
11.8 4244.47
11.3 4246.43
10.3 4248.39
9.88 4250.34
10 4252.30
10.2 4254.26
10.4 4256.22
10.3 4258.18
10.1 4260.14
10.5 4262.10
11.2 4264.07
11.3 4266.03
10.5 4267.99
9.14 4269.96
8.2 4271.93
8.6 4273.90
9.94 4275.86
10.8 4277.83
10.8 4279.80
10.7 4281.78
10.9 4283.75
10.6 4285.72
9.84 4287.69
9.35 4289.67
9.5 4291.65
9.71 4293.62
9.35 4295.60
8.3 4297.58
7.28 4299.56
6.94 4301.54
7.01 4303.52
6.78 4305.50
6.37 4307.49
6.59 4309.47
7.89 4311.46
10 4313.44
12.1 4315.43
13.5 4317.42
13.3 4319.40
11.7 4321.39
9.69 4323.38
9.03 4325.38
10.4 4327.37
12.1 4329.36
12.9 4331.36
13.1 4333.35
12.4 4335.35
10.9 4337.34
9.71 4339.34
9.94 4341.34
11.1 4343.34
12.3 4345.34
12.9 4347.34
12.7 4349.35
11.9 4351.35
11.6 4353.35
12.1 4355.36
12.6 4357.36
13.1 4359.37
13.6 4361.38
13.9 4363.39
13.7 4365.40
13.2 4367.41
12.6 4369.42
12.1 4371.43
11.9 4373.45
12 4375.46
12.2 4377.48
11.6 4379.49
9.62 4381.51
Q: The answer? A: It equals 1.5 Angstrom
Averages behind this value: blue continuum 8.72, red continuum 11.6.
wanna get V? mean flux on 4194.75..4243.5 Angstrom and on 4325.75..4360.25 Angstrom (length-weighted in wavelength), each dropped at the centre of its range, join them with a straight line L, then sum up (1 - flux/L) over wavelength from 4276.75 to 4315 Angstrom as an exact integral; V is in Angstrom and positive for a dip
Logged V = 7.9 Angstrom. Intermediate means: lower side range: 10.4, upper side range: 11.8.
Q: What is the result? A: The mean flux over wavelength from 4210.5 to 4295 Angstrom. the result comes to 10.3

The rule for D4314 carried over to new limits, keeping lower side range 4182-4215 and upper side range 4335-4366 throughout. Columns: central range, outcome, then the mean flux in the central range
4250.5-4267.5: 0.7 Angstrom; 10.5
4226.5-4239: 0.5 Angstrom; 10.2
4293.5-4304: 3.2 Angstrom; 8.02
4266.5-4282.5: 1.8 Angstrom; 9.87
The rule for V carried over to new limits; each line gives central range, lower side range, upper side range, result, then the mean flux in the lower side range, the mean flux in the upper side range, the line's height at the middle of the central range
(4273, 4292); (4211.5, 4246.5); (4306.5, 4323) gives 0.36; 10.6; 10.2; 10.3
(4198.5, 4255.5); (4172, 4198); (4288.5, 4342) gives -3.30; 9.93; 9.85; 9.9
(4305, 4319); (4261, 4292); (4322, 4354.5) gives 2.06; 10.1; 11.4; 10.9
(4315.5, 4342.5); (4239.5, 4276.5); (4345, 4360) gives 0.93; 10.3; 12.4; 11.9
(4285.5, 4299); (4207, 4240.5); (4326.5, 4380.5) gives 2.38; 10.5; 12.2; 11.4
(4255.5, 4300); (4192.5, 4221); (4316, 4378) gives 5.36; 10.5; 12.1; 11.3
